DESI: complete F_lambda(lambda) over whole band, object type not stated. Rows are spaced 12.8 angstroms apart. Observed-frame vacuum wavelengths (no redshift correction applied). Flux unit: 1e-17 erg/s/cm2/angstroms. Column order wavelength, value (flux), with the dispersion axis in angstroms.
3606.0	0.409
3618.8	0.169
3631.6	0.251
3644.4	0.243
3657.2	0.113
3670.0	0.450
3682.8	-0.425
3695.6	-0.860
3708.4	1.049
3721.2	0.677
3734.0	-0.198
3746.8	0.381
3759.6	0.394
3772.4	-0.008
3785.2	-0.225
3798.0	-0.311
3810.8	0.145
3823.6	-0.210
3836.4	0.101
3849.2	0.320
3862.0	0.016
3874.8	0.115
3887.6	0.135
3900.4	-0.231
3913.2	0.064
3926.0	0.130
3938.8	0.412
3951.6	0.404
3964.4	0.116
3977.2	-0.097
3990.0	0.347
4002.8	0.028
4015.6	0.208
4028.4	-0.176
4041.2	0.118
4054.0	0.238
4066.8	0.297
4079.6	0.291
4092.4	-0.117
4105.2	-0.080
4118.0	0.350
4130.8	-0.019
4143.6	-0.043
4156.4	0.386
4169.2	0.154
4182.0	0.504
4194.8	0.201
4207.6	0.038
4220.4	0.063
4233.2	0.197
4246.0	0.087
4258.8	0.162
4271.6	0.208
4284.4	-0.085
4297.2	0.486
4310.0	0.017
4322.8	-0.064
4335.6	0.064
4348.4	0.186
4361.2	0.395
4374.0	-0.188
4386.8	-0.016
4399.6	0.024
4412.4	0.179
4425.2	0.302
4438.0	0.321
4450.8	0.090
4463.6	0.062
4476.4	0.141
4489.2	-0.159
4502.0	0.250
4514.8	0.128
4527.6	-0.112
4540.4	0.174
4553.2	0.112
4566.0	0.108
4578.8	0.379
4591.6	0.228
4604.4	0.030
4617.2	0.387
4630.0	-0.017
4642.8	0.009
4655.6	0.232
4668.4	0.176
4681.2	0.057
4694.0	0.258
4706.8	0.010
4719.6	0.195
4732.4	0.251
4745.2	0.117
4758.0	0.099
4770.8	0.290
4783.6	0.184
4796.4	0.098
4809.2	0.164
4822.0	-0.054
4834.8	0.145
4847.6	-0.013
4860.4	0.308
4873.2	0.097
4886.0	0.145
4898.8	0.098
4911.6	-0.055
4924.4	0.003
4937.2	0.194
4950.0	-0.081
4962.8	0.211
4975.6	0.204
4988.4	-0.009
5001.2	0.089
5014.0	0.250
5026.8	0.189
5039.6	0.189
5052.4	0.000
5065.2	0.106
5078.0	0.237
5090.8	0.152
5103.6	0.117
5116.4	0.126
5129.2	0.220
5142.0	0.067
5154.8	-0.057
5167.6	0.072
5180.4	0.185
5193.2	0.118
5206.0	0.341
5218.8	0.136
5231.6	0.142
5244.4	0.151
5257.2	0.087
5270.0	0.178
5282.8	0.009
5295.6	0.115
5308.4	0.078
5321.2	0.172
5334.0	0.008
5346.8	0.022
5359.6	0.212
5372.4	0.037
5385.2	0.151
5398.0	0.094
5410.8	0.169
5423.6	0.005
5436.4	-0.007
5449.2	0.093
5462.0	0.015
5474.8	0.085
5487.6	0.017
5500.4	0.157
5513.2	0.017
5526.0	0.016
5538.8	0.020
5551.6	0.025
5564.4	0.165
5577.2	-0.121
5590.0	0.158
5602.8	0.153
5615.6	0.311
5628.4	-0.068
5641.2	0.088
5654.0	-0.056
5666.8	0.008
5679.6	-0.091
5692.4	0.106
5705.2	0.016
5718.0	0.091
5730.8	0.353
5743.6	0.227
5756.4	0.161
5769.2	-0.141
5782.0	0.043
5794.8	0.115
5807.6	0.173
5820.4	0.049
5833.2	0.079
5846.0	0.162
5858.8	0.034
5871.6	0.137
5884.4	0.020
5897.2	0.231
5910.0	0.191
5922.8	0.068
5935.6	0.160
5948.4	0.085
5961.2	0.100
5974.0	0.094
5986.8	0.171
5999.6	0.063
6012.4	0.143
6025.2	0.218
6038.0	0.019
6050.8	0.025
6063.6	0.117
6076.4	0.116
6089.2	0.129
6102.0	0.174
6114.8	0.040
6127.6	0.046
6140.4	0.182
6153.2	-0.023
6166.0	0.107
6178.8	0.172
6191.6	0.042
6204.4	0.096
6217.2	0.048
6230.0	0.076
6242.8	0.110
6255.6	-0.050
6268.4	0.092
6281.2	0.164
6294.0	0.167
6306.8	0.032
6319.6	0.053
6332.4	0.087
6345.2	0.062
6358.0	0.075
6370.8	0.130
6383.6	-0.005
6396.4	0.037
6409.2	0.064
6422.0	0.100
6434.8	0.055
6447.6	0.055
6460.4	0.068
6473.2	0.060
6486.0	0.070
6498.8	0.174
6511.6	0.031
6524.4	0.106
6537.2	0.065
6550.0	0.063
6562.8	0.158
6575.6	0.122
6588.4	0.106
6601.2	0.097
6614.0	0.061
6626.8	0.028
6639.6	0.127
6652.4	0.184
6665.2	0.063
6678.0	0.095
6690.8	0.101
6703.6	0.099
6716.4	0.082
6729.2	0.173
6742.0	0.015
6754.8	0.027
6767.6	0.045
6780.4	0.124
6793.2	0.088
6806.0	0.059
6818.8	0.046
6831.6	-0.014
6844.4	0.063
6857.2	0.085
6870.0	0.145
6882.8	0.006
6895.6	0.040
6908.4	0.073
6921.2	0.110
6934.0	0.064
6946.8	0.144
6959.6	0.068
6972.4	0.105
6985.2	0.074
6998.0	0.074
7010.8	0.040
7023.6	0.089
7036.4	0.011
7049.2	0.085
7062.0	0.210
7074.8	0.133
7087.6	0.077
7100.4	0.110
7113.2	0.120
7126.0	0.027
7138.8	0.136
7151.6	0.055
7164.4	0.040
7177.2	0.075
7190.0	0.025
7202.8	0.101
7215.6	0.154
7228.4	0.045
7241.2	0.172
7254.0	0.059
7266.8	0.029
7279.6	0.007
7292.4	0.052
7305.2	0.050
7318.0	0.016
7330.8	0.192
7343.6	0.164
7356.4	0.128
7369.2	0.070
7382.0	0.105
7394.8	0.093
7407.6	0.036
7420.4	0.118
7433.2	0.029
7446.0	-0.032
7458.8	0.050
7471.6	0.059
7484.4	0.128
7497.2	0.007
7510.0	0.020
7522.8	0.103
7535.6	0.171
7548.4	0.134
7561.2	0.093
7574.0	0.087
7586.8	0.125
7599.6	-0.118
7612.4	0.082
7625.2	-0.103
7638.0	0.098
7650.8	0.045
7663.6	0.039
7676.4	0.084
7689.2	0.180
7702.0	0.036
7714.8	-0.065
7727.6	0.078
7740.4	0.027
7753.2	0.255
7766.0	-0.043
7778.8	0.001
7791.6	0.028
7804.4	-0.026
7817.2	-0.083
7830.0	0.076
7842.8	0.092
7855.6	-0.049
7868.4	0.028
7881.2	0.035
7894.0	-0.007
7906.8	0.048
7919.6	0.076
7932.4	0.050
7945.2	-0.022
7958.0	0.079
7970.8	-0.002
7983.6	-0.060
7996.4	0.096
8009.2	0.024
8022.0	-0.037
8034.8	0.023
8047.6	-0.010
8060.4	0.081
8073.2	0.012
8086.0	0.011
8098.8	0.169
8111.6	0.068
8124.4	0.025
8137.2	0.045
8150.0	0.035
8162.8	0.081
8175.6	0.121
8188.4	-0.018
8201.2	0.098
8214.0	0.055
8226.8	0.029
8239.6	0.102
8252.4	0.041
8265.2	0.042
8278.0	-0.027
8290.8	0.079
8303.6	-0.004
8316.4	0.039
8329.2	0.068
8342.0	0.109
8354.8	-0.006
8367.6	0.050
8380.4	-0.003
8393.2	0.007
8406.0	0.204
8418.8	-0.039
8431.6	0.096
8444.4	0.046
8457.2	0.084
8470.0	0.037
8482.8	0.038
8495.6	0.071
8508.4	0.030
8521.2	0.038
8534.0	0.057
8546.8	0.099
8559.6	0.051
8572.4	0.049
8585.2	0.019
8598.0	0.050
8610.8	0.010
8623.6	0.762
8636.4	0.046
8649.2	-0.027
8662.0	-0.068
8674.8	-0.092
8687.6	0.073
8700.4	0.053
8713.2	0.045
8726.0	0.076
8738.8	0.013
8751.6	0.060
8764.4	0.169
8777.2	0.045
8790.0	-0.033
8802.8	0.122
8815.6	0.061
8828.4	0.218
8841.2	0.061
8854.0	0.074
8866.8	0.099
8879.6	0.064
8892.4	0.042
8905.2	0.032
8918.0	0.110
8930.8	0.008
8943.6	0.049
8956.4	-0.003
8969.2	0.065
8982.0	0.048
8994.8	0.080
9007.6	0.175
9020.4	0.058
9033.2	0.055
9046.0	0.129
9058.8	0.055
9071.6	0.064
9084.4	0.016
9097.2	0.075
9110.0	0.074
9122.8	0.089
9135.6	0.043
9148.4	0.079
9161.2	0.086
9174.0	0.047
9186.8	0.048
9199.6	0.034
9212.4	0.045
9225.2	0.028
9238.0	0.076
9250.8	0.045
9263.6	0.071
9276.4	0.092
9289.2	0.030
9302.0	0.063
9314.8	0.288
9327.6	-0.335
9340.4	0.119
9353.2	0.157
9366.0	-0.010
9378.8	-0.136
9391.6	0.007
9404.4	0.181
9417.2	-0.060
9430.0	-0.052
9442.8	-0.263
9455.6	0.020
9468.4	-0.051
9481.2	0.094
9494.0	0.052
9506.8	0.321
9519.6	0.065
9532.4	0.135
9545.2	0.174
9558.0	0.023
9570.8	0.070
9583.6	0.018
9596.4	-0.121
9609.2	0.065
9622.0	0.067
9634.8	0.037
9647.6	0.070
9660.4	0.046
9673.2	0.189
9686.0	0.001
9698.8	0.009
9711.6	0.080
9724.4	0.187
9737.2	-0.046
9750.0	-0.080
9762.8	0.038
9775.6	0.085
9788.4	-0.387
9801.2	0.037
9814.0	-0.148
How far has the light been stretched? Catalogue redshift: 1.313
